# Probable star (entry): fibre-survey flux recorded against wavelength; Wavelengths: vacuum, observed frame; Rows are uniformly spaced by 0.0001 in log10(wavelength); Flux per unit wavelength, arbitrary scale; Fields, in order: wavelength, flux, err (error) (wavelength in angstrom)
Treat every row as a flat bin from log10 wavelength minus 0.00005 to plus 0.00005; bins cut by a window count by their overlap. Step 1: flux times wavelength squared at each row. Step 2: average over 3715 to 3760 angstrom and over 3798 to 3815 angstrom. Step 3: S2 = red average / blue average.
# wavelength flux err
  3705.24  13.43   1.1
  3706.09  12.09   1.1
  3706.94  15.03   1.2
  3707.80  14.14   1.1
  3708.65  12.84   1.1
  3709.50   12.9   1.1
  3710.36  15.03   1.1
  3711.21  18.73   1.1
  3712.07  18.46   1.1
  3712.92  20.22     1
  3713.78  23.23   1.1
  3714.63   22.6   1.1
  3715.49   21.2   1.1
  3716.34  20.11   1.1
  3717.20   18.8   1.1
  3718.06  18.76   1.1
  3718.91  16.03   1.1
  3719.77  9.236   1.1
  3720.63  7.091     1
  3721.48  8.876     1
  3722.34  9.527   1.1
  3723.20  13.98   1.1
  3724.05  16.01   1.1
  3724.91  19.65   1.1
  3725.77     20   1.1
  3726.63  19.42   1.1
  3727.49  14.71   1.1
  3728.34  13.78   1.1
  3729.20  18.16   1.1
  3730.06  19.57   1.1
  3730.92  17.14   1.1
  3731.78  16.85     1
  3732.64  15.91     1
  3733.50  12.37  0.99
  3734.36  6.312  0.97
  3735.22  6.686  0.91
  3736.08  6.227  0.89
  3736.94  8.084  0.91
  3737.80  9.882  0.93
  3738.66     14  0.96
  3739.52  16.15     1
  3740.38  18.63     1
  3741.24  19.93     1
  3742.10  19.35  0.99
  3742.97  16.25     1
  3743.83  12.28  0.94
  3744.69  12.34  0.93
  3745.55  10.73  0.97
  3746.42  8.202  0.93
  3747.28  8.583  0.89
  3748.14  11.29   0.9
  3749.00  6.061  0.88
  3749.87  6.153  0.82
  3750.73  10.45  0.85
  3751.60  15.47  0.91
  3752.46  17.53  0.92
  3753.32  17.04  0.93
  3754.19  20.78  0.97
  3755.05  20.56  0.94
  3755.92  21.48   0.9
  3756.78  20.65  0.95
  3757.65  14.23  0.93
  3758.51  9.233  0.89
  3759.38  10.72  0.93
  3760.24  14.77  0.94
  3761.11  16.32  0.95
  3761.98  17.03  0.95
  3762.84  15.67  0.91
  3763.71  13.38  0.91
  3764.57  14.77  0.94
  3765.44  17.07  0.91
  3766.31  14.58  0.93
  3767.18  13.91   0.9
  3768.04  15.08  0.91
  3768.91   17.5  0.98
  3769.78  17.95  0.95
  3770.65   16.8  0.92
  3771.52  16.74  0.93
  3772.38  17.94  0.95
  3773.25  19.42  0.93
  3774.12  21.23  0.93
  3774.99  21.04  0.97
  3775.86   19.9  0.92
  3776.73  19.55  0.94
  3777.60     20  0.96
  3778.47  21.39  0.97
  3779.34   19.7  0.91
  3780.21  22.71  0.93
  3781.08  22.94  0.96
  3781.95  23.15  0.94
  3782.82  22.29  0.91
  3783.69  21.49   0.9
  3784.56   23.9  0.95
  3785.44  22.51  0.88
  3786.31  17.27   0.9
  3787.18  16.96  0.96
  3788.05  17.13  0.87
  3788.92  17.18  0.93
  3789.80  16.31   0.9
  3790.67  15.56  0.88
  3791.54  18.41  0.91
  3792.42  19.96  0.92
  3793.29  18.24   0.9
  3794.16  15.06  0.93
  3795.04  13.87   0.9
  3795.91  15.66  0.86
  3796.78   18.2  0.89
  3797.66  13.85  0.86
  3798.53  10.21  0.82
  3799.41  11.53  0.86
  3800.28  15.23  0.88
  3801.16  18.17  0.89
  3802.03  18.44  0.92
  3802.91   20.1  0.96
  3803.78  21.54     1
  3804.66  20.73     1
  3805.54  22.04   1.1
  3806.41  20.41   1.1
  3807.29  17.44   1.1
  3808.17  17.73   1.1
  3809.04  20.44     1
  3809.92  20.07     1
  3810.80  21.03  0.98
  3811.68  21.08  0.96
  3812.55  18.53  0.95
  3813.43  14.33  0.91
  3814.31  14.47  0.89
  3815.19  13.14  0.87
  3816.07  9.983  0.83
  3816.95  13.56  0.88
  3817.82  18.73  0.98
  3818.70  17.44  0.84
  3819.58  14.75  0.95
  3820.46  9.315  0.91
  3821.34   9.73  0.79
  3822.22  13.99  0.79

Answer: 1.31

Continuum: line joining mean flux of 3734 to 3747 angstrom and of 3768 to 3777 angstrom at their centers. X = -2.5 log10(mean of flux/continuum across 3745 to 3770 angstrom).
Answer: 0.10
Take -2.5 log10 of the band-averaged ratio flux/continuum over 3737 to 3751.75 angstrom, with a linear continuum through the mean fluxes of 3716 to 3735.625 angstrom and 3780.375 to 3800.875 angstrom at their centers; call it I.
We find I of 0.24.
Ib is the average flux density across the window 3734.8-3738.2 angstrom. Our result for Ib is 7.71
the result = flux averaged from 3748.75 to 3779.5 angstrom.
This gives 16.5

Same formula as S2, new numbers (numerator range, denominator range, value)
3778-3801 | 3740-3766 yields 1.27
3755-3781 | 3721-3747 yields 1.27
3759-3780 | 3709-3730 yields 1.07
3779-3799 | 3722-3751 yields 1.41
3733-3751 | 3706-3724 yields 0.74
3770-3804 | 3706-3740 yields 1.27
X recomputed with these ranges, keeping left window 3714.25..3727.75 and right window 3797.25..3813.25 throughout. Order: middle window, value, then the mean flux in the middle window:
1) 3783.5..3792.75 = -0.056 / 18.7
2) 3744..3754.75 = 0.347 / 12.2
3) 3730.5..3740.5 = 0.323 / 12.2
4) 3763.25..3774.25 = 0.047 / 16.5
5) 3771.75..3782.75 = -0.186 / 20.7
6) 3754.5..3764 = 0.070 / 15.9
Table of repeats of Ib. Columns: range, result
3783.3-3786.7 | 21.3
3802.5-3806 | 21.1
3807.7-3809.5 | 19.1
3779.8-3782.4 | 23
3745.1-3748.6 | 9.69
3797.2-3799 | 12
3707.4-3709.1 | 13.5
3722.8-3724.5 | 15.1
